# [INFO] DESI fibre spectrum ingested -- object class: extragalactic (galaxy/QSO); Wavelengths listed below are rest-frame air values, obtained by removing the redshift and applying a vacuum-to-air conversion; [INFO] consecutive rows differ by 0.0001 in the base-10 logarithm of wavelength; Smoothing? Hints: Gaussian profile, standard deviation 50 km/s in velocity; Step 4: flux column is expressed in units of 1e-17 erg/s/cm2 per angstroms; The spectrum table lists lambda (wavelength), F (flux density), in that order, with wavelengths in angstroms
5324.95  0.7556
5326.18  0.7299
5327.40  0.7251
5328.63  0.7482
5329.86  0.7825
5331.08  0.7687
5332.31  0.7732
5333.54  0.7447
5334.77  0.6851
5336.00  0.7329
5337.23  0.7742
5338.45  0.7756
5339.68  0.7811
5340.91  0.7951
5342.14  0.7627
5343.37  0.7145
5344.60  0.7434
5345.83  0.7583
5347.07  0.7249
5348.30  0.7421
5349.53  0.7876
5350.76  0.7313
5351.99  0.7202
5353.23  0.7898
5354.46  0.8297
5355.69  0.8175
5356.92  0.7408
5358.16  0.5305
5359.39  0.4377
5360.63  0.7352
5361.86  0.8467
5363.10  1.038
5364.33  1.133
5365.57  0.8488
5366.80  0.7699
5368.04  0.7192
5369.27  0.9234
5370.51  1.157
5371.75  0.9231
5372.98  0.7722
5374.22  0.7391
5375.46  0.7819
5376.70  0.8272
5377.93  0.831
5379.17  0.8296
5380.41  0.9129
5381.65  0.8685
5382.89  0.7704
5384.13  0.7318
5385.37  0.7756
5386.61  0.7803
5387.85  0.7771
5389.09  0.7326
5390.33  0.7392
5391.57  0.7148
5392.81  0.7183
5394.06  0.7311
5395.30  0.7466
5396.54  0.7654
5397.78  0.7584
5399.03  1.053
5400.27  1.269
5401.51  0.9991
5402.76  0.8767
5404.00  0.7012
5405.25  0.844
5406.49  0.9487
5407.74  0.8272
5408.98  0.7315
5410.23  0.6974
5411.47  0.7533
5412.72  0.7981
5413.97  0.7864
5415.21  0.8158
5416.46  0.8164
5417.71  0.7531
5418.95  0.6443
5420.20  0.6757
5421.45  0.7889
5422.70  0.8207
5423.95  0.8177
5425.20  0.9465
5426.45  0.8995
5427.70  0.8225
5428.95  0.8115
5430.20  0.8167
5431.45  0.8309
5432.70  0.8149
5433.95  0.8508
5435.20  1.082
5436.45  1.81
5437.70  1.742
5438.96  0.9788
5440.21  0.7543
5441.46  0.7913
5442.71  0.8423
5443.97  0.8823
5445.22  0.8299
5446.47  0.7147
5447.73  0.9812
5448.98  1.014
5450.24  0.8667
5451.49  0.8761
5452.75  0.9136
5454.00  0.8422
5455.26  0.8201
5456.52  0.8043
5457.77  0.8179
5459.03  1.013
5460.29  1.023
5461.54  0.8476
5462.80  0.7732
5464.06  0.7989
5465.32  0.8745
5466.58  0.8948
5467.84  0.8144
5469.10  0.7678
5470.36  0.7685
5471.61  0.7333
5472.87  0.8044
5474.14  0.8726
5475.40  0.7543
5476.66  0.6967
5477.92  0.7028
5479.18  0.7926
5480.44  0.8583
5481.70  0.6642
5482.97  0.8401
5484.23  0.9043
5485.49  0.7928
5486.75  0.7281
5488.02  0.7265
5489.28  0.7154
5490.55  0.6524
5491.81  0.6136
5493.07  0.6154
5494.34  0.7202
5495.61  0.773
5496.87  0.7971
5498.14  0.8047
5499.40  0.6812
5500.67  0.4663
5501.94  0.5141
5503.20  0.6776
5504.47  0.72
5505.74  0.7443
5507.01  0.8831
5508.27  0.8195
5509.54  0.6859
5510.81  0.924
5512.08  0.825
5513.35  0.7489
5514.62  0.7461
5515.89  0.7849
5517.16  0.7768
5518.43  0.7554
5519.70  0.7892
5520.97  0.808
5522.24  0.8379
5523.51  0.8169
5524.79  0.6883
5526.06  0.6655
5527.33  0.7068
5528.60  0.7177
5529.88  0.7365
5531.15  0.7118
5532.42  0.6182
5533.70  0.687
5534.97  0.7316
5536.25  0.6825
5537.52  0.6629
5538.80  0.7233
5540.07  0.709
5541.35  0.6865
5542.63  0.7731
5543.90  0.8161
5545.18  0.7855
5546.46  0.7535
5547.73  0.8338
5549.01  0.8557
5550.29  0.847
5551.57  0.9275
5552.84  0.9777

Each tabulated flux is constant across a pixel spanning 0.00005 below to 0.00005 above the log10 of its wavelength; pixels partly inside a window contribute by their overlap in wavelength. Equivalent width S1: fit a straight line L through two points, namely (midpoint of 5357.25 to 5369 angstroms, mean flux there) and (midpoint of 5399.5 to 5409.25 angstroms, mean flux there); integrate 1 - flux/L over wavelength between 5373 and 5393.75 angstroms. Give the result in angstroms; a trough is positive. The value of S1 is 1.6 angstroms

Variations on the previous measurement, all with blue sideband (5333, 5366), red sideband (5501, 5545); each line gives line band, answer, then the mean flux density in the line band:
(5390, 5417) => -2.3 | 0.823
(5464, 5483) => -1.0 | 0.788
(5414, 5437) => -3.6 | 0.874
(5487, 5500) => 0.6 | 0.71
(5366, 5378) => -1.3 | 0.846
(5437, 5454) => -4.2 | 0.938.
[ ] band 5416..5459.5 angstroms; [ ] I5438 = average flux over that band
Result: 0.9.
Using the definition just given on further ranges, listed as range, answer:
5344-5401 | 0.806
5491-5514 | 0.723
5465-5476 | 0.807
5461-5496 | 0.767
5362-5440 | 0.865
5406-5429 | 0.796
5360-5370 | 0.879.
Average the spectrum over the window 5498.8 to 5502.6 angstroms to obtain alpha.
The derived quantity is 0.554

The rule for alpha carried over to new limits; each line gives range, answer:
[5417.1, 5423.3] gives 0.736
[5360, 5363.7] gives 0.87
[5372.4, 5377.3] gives 0.779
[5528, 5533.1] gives 0.695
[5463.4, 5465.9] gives 0.834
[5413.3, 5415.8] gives 0.802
